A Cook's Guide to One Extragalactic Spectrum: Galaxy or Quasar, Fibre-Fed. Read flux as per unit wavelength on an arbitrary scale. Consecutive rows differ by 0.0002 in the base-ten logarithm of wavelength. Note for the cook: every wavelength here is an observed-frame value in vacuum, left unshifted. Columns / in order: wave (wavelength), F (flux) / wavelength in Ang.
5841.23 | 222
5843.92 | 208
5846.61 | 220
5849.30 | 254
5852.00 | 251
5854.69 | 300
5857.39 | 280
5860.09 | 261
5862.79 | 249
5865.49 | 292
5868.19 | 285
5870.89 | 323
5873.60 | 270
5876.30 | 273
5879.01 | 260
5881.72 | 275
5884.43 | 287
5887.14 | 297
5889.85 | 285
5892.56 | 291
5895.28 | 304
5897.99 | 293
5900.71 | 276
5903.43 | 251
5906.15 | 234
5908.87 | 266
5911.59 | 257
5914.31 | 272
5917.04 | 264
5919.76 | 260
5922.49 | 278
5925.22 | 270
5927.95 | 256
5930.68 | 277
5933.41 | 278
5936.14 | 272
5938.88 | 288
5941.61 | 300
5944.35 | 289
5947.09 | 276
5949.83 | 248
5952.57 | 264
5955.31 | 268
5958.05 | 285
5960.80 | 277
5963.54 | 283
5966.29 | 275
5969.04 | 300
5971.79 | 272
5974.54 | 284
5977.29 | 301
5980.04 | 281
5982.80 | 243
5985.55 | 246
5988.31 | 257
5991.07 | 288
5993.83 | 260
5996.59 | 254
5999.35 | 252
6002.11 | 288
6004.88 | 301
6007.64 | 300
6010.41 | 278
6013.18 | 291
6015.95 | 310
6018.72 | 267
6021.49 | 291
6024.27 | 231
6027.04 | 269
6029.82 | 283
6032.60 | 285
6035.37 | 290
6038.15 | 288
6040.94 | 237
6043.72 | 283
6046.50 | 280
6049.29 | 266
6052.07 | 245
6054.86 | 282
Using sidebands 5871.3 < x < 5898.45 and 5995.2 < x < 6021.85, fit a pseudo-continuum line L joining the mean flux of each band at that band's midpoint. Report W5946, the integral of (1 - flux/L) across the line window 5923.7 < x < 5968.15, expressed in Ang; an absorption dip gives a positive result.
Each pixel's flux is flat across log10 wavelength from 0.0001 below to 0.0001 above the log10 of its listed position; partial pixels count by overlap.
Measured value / 1.27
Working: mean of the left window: 285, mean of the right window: 283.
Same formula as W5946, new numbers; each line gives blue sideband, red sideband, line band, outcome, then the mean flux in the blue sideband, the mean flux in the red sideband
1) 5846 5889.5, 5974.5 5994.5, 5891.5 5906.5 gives -0.21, 275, 269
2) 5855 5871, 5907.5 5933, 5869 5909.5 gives -0.79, 280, 267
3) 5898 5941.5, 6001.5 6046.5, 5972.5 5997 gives 0.63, 268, 281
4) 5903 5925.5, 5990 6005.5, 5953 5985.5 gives -1.06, 261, 272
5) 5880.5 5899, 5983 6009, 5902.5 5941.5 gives 2.34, 290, 271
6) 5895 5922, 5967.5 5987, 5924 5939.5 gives -0.19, 267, 275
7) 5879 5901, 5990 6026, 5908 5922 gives 1.01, 287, 278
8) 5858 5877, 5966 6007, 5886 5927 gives 0.69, 279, 274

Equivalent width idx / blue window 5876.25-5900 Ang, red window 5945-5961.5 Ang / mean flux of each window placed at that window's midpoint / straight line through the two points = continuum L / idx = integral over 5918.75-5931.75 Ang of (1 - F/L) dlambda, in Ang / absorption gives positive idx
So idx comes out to 0.4 Ang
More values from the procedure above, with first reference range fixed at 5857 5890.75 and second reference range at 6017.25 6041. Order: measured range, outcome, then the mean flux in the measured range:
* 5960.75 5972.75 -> -0.3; 282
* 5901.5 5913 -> 1.0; 253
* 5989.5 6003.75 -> 0.3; 269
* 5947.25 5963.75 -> 0.4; 270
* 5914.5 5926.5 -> 0.4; 268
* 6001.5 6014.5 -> -0.8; 292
